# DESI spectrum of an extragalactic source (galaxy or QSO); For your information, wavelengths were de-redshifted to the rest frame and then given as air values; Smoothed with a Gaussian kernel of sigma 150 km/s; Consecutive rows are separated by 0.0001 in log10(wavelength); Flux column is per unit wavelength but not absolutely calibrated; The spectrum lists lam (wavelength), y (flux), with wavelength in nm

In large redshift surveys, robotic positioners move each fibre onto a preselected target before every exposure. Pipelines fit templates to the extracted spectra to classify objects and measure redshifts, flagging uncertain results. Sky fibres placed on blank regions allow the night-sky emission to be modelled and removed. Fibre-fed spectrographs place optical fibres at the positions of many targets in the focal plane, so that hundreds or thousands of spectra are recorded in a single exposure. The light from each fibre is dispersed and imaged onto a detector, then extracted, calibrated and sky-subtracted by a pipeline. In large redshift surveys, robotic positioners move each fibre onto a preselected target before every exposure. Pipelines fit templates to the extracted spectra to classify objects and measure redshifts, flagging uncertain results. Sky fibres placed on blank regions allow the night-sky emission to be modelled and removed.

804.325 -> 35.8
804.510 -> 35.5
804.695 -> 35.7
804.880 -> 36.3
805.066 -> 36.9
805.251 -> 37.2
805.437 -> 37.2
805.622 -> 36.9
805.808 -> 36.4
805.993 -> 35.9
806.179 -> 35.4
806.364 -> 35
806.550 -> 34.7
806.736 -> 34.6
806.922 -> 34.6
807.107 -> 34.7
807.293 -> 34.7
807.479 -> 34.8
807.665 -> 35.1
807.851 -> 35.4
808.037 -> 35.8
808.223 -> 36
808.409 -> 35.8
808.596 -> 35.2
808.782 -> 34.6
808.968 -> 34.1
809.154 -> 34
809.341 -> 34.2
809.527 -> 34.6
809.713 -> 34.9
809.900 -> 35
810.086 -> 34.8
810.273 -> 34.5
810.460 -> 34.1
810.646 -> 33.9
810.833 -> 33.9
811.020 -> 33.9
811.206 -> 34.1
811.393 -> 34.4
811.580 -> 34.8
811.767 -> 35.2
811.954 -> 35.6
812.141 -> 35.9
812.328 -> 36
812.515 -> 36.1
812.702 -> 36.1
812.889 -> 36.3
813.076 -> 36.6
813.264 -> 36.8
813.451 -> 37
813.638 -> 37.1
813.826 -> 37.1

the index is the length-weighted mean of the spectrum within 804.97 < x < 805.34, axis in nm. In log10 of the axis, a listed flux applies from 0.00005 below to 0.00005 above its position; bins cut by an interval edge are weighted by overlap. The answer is 37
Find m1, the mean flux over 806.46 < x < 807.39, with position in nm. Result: 34.7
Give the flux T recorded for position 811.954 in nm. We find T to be 35.6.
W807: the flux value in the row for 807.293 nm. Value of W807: 34.7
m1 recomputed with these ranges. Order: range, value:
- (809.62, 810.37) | 34.8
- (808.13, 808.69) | 35.6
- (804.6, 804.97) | 36.1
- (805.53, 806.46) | 35.9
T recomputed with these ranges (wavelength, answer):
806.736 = 34.6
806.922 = 34.6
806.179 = 35.4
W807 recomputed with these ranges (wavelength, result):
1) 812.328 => 36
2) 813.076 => 36.6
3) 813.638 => 37.1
